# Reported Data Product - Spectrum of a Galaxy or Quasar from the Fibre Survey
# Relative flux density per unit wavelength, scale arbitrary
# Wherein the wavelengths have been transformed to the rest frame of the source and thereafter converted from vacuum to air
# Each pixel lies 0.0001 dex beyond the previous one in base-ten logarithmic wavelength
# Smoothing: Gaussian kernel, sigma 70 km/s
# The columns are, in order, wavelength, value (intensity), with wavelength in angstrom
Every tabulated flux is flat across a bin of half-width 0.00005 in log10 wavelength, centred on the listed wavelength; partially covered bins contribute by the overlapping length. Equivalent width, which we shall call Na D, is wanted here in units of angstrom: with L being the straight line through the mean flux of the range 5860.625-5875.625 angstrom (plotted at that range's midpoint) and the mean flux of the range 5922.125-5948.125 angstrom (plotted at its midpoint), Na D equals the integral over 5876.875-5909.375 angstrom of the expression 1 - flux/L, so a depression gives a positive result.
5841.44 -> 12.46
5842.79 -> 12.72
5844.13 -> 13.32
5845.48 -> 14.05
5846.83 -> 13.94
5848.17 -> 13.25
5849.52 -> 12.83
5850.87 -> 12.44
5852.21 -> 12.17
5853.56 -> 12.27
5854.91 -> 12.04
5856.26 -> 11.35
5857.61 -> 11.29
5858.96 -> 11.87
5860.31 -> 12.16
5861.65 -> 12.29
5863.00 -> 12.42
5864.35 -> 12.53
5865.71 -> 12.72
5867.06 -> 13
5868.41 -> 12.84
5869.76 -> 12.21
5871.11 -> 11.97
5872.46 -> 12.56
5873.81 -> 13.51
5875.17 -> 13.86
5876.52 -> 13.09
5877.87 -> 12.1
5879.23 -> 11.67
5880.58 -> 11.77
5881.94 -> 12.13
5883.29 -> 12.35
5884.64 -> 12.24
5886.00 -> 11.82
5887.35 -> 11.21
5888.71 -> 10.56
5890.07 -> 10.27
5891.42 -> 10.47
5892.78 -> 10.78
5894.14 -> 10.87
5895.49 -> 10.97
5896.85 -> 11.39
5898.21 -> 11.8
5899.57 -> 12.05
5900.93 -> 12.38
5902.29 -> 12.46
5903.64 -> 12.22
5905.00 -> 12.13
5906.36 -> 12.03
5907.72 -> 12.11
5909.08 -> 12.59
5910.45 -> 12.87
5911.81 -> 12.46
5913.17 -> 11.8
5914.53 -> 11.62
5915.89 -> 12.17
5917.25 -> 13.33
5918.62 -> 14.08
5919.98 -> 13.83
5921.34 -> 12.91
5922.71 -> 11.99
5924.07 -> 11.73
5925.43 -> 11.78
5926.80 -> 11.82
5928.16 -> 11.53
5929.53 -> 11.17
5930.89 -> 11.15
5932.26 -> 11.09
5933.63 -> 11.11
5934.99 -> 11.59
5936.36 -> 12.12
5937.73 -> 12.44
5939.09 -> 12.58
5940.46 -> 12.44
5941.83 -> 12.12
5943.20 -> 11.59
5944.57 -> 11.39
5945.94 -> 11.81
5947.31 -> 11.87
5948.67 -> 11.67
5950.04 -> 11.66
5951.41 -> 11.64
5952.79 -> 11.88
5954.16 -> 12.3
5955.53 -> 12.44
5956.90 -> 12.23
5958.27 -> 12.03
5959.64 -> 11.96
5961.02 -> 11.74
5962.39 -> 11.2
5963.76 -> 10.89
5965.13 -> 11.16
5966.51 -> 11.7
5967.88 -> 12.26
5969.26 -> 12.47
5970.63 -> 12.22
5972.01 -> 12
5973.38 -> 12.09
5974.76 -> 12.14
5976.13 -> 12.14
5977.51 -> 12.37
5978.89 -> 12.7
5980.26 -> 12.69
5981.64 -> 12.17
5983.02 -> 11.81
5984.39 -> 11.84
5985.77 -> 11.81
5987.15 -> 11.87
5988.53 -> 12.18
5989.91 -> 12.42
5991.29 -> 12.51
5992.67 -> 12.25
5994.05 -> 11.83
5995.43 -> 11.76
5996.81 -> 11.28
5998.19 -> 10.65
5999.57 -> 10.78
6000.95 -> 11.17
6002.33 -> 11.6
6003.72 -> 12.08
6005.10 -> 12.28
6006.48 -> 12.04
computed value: 1.7 angstrom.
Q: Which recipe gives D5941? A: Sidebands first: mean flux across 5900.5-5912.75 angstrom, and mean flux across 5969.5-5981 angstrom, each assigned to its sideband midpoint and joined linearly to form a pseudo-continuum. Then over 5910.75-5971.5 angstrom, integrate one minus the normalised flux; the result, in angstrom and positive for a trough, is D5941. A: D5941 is 1.7 angstrom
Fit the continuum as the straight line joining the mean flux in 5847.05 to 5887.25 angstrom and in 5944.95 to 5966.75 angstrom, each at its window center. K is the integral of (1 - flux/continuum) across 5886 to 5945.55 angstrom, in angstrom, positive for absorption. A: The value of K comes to 0.74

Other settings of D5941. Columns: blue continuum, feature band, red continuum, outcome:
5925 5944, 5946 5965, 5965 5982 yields 0.3 angstrom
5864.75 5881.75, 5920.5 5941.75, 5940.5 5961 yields 0.4 angstrom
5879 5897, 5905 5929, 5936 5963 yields -1.6 angstrom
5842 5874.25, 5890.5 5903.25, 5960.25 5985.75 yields 0.9 angstrom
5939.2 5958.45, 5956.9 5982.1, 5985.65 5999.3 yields -0.2 angstrom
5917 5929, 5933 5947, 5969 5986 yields 0.5 angstrom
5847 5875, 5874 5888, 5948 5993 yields 0.1 angstrom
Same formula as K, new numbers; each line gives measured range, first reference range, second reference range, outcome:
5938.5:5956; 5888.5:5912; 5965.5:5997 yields 0.0 angstrom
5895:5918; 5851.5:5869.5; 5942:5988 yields -0.1 angstrom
